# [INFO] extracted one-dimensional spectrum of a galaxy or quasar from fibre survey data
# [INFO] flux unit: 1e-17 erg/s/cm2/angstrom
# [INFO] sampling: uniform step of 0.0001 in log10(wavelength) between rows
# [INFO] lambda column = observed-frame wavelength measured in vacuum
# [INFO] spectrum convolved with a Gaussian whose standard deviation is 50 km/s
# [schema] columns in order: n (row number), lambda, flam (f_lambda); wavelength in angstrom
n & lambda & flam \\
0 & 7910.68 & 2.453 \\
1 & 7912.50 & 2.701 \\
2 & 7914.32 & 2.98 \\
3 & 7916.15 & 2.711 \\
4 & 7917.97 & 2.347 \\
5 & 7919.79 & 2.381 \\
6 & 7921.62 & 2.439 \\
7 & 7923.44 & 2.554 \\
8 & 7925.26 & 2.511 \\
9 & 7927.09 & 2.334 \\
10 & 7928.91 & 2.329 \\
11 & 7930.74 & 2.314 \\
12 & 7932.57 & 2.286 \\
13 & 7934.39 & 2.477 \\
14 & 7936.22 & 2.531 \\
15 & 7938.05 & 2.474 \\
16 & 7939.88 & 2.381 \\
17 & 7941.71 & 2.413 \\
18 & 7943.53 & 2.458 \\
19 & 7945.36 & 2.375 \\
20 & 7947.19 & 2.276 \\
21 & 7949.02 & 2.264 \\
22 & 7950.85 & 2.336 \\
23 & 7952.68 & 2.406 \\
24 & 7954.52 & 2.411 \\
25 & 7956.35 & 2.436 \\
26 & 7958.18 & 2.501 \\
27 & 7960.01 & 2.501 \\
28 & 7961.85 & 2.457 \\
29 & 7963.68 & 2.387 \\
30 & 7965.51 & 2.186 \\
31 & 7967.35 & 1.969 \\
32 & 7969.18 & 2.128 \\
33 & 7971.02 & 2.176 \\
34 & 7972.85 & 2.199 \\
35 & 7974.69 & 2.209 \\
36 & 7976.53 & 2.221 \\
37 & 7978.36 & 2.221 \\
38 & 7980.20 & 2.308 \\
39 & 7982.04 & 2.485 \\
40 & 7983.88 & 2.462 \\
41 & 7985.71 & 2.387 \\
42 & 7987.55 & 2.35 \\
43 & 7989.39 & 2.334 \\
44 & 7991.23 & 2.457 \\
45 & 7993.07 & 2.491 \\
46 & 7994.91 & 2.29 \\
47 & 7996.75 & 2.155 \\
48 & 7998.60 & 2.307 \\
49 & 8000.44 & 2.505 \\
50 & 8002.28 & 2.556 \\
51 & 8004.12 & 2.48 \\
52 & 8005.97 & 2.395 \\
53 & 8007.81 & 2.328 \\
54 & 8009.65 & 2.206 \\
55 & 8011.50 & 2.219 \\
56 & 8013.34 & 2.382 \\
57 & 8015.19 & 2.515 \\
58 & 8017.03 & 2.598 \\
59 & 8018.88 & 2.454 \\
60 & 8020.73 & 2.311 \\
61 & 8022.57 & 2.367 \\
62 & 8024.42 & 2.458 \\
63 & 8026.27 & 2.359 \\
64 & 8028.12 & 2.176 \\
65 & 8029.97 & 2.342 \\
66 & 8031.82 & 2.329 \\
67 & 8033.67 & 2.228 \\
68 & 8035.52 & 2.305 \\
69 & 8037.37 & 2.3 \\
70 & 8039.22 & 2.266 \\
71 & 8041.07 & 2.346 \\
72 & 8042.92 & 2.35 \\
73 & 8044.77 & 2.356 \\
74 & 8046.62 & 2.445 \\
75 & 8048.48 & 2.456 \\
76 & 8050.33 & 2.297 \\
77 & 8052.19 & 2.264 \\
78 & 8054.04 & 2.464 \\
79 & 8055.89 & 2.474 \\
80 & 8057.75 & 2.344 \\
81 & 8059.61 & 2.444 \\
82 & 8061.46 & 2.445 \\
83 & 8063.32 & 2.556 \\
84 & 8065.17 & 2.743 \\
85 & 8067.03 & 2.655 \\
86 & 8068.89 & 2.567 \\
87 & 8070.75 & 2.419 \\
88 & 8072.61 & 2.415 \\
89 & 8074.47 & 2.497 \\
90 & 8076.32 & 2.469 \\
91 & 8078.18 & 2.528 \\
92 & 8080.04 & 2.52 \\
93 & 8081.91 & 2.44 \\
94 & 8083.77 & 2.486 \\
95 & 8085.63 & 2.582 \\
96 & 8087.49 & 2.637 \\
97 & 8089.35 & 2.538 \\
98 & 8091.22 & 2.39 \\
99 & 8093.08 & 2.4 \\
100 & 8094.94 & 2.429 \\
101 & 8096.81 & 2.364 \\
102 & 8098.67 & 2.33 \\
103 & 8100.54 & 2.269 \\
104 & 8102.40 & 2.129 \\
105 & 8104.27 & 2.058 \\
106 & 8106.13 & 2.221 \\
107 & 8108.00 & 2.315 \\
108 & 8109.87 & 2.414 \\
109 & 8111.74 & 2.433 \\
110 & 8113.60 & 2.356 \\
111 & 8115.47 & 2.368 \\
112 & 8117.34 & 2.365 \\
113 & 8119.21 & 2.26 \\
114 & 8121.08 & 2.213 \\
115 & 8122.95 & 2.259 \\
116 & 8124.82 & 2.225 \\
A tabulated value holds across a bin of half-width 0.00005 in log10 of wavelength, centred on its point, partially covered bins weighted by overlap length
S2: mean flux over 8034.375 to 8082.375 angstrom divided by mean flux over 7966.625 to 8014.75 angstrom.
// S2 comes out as 1.05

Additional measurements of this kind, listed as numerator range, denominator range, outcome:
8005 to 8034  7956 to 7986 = 1.02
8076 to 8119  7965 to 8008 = 1.03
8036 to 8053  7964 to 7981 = 1.07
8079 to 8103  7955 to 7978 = 1.06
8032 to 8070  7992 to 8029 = 1.02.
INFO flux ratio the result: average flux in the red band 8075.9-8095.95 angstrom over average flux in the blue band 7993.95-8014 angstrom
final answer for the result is 1.1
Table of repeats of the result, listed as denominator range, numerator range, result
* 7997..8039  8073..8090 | 1.07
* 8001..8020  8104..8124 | 0.95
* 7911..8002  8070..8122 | 1.00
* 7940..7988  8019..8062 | 1.01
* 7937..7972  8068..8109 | 1.03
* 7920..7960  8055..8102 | 1.03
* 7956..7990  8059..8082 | 1.09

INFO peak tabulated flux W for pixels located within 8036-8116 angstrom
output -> 2.743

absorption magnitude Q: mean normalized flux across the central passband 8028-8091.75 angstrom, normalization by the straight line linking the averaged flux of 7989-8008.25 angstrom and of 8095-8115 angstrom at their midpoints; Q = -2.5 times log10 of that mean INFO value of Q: -0.044 mag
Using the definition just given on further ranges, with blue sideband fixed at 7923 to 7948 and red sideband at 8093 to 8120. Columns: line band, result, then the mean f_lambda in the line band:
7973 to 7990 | 0.03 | 2.32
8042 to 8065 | -0.04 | 2.42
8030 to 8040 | 0.03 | 2.29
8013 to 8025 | -0.04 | 2.44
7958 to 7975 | 0.06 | 2.26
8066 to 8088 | -0.08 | 2.52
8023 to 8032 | 0.01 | 2.33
